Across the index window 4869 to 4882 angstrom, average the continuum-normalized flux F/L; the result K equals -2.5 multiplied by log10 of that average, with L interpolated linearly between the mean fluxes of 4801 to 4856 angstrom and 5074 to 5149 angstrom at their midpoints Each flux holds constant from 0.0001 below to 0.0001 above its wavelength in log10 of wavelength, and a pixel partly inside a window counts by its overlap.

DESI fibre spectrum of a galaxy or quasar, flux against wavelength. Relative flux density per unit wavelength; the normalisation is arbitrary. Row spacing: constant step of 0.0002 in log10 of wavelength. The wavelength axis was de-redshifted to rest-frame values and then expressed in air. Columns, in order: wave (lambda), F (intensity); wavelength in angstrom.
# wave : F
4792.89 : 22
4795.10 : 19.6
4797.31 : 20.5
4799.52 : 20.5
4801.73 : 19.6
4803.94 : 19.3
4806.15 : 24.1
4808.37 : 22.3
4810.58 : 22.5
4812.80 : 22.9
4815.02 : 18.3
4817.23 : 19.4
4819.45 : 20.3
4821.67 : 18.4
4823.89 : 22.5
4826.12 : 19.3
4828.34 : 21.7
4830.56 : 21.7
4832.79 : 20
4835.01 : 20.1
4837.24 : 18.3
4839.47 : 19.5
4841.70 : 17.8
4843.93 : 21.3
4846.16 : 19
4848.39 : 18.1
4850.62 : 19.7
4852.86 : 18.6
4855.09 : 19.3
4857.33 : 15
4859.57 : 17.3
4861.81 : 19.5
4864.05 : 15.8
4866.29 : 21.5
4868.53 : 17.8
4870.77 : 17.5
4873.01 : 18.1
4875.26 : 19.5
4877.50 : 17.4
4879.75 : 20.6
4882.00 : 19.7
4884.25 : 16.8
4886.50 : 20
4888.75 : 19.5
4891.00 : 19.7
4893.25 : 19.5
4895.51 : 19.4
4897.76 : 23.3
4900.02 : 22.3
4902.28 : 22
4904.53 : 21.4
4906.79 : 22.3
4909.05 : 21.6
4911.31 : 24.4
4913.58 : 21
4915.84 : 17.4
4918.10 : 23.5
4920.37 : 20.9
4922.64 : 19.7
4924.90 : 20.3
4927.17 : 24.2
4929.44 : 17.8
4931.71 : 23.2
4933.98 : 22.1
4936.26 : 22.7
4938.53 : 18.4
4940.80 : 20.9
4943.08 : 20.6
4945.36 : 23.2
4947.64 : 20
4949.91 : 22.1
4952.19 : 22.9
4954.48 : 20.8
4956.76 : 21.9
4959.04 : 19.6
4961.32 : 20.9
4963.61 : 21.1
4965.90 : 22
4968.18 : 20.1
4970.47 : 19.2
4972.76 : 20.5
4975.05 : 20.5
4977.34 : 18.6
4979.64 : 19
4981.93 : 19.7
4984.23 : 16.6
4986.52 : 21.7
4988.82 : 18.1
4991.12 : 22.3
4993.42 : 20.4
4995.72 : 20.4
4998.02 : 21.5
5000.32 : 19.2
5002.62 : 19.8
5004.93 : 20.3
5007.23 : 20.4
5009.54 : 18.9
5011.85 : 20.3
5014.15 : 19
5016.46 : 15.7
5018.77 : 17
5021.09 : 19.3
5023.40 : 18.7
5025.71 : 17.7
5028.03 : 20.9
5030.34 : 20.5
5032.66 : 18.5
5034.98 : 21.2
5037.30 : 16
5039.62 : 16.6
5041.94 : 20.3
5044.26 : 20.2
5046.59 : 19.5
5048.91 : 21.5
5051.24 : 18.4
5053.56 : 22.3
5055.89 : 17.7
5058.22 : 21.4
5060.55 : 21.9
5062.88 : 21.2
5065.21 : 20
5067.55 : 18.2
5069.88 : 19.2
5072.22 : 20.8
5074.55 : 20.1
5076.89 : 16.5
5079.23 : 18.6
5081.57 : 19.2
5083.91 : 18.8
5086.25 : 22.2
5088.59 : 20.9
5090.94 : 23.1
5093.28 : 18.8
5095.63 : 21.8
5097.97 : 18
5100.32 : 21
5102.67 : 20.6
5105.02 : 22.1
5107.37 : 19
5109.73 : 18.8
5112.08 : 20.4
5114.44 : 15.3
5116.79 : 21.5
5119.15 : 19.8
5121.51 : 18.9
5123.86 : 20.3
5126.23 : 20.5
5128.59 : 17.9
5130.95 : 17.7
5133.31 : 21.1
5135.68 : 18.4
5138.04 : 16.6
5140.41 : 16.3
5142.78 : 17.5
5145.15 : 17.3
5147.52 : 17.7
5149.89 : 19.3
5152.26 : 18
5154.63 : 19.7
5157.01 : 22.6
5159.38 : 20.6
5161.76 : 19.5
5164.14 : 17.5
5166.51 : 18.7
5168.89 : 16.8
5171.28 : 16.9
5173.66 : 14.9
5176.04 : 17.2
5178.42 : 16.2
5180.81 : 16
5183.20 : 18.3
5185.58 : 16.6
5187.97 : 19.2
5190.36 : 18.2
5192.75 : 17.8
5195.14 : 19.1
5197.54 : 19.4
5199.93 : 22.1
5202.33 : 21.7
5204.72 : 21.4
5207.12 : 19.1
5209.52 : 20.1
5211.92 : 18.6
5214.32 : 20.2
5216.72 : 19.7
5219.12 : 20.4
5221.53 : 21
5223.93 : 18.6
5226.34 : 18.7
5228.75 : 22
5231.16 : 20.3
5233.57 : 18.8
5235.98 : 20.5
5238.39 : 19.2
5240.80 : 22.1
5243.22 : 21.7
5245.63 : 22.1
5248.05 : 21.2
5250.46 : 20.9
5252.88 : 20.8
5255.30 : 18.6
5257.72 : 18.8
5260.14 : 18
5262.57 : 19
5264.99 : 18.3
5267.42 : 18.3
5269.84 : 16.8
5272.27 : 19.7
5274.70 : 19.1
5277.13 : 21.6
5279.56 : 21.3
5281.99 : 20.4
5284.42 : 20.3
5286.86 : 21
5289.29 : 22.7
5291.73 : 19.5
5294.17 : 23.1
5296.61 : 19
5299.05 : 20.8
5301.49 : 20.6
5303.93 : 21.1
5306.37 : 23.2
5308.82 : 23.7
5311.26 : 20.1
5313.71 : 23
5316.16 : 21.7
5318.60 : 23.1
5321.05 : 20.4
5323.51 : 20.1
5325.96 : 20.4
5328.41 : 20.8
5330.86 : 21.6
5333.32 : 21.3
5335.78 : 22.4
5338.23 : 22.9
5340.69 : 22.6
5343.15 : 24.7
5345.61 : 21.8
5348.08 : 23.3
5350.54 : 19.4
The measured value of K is 0.08 mag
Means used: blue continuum 20.2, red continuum 19.3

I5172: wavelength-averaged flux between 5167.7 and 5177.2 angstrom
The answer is 16.4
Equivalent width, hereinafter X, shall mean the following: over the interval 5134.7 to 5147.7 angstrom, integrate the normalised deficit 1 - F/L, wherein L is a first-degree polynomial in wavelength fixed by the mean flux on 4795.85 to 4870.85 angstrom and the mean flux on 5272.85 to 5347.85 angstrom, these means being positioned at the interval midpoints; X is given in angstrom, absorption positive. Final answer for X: 2.2 angstrom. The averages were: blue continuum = 19.7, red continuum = 21.5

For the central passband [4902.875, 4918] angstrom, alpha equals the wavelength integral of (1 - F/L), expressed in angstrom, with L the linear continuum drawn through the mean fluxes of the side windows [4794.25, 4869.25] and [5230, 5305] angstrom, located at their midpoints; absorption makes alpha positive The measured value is -1.29 angstrom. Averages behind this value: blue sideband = 19.8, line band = 21.5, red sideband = 20.2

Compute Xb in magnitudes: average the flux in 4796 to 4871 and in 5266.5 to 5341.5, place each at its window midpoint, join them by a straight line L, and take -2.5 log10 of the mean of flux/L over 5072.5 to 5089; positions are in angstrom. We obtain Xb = 0.05 mag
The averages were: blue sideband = 19.7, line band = 19.5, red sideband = 21.1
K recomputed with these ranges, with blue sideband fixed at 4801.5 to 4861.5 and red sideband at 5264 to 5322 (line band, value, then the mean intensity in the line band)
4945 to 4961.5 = -0.067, 21.4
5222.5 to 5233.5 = 0.046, 19.8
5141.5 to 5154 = 0.140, 18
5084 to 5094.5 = -0.032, 21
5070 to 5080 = 0.073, 19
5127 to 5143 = 0.139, 18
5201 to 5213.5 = 0.023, 20.2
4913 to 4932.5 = -0.043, 20.9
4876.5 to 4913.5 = -0.035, 20.6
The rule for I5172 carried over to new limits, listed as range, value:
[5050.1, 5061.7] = 20.3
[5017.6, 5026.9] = 18.2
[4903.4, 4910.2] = 21.8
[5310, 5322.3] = 21.7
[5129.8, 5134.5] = 19.4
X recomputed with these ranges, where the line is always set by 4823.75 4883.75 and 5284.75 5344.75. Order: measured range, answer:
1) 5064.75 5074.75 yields 0.3 angstrom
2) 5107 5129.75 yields 1.4 angstrom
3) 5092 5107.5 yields 0.1 angstrom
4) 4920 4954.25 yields -3.1 angstrom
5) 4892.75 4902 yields -1.0 angstrom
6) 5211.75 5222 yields 0.5 angstrom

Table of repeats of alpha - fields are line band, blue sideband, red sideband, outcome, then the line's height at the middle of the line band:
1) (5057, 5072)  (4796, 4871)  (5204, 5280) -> -0.4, 19.8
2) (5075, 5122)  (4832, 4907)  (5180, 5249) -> -0.3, 19.6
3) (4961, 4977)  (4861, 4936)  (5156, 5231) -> -0.4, 20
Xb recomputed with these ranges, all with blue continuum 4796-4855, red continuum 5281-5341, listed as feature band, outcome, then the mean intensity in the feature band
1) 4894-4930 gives -0.05 mag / 21.4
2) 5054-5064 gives 0.01 mag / 20.7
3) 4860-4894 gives 0.08 mag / 18.8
